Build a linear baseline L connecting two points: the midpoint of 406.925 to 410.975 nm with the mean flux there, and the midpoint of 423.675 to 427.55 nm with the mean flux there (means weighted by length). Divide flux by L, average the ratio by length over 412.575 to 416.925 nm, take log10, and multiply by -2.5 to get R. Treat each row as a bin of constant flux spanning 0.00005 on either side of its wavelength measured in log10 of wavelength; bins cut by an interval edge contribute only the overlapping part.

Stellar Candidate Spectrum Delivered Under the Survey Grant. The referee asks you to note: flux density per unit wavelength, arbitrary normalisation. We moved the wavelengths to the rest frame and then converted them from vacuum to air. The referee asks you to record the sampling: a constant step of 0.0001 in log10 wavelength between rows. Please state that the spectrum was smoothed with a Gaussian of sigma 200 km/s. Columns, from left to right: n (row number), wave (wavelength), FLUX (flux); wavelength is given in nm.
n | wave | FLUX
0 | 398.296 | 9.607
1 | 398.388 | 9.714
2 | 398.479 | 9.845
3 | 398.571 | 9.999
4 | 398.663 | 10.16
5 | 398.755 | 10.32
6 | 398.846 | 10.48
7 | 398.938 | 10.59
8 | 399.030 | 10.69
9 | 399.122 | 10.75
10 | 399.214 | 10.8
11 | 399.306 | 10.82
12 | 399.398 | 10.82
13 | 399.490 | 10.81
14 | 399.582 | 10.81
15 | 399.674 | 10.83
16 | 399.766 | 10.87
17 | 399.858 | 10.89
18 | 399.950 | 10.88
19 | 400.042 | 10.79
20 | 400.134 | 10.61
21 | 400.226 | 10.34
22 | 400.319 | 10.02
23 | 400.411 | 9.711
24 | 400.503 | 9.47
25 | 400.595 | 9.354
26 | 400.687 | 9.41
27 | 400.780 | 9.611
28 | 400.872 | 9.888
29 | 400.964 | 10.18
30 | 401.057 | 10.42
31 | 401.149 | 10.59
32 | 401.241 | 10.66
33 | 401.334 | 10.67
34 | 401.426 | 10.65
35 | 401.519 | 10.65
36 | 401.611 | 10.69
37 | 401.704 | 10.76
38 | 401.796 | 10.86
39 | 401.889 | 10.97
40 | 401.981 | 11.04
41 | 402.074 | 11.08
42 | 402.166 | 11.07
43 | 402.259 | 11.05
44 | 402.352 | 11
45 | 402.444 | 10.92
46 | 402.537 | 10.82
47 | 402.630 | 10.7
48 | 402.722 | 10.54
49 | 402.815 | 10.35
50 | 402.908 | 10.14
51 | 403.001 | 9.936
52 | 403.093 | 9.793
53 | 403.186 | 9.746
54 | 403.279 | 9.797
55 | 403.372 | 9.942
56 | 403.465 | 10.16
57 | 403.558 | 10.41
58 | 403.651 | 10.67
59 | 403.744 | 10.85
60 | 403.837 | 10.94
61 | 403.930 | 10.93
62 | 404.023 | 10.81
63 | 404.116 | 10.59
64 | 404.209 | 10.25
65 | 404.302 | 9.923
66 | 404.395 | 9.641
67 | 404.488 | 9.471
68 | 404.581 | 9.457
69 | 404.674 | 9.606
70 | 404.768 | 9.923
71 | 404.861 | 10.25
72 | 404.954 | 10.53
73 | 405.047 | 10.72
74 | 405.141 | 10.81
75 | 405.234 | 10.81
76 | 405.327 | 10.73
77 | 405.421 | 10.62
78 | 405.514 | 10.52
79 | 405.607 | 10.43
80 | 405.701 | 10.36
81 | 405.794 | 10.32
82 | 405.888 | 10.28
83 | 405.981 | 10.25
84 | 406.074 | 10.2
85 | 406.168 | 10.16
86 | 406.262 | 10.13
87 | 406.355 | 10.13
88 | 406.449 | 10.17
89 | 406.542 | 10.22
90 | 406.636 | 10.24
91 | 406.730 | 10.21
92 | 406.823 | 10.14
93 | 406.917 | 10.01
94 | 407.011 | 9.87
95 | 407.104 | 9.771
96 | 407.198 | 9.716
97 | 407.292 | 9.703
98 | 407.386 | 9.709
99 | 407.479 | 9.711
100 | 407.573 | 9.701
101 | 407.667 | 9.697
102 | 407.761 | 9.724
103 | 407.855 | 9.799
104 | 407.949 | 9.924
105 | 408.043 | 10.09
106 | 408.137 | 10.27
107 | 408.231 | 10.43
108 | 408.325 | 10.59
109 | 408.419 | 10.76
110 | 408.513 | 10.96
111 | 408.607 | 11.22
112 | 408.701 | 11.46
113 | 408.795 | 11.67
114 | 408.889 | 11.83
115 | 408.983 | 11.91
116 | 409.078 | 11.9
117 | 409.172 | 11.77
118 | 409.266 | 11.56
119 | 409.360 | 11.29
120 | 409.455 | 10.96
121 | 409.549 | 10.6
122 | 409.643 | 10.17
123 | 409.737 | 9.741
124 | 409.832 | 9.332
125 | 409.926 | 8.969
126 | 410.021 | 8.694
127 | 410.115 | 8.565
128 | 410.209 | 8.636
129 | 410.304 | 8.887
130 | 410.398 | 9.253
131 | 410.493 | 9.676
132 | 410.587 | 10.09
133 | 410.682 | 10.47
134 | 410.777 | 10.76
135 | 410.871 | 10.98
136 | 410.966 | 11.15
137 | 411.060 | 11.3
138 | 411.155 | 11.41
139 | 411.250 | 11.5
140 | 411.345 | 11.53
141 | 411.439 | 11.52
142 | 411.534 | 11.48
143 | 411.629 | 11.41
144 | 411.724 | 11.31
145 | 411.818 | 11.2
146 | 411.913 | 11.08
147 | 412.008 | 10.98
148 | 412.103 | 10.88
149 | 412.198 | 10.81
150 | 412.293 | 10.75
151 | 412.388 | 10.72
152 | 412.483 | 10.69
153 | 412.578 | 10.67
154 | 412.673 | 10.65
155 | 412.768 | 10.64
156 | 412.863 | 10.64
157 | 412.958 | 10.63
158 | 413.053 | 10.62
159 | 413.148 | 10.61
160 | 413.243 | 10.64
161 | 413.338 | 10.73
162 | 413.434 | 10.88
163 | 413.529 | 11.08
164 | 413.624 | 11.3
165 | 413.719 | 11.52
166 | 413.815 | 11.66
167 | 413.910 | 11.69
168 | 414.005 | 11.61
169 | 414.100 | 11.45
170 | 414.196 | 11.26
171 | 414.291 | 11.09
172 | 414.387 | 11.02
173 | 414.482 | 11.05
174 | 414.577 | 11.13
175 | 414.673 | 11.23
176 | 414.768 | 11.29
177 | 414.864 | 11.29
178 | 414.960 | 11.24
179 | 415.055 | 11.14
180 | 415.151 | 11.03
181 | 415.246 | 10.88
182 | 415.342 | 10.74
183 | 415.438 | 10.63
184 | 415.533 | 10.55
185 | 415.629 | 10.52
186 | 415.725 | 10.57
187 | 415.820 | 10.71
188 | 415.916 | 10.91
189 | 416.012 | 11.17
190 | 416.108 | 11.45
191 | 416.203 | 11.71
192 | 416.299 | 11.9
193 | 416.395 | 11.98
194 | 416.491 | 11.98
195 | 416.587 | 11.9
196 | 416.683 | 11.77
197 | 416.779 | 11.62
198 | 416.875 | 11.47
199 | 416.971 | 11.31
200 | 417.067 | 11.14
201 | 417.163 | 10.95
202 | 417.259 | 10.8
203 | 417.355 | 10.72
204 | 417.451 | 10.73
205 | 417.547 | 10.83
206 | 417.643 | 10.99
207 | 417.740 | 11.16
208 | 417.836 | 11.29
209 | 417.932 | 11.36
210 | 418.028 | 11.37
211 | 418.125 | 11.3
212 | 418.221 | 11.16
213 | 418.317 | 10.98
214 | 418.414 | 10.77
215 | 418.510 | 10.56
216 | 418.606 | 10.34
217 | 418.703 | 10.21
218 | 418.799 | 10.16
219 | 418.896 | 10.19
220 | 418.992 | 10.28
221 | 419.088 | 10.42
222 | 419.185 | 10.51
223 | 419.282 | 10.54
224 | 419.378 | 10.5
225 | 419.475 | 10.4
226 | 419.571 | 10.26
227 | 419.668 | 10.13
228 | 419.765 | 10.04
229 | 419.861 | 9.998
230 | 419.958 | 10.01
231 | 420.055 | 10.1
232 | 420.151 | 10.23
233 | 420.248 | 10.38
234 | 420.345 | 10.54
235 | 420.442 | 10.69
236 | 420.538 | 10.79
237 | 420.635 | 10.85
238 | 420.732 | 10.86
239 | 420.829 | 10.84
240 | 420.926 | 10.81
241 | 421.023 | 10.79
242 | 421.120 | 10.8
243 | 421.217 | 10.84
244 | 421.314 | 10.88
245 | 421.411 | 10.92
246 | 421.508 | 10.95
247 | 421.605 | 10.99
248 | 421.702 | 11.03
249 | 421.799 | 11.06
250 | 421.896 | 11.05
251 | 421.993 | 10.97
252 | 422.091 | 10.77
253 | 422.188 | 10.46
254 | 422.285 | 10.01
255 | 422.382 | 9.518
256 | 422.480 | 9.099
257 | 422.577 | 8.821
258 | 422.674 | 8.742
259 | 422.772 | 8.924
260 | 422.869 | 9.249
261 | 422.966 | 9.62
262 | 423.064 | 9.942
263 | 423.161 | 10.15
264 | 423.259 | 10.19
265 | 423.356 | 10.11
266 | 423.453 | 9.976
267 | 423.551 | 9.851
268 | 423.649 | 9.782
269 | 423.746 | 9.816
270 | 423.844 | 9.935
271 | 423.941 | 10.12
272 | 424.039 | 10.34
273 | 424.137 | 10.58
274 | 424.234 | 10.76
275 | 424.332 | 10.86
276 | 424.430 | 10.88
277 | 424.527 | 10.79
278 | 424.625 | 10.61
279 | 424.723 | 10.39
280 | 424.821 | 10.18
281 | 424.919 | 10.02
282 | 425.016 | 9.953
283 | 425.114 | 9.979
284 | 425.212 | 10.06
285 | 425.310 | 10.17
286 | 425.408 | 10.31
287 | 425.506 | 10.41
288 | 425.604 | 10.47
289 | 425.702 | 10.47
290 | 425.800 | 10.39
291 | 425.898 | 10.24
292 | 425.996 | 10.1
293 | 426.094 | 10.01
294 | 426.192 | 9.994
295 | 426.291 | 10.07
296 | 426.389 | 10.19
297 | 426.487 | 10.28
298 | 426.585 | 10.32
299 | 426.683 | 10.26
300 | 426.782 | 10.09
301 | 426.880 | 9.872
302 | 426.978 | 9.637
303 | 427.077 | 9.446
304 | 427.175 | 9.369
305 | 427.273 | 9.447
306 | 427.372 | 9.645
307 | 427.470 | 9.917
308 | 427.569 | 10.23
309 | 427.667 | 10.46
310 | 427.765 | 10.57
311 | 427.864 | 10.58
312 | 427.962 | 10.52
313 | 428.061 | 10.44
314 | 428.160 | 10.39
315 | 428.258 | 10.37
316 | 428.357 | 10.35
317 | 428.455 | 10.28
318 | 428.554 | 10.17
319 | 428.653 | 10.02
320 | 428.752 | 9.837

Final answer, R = -0.093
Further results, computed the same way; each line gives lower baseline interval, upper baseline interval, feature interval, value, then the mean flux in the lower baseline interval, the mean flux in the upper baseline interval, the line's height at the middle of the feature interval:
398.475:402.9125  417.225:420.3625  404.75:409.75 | 0.008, 10.5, 10.6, 10.5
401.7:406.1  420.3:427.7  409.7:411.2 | 0.054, 10.4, 10.2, 10.4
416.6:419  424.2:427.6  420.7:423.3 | 0.026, 11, 10.2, 10.5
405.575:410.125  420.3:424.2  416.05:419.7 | -0.069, 10.3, 10.3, 10.3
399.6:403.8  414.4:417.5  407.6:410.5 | 0.049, 10.4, 11.2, 10.8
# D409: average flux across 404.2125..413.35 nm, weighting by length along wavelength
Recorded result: 10.4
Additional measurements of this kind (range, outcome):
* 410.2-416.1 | 10.9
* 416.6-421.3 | 10.7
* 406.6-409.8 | 10.5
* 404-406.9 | 10.2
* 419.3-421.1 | 10.5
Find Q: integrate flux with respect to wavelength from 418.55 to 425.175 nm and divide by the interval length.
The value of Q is 10.3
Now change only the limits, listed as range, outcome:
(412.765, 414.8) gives 11.1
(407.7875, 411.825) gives 10.6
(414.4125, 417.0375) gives 11.2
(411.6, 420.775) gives 10.9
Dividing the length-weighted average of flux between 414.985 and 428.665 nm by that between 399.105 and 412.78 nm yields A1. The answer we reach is 1.00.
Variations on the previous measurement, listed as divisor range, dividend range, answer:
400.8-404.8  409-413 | 1.02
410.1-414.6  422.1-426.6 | 0.93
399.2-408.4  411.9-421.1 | 1.06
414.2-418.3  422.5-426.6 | 0.90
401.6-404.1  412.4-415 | 1.04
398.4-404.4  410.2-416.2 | 1.04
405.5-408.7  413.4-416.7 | 1.10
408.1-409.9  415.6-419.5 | 1.00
